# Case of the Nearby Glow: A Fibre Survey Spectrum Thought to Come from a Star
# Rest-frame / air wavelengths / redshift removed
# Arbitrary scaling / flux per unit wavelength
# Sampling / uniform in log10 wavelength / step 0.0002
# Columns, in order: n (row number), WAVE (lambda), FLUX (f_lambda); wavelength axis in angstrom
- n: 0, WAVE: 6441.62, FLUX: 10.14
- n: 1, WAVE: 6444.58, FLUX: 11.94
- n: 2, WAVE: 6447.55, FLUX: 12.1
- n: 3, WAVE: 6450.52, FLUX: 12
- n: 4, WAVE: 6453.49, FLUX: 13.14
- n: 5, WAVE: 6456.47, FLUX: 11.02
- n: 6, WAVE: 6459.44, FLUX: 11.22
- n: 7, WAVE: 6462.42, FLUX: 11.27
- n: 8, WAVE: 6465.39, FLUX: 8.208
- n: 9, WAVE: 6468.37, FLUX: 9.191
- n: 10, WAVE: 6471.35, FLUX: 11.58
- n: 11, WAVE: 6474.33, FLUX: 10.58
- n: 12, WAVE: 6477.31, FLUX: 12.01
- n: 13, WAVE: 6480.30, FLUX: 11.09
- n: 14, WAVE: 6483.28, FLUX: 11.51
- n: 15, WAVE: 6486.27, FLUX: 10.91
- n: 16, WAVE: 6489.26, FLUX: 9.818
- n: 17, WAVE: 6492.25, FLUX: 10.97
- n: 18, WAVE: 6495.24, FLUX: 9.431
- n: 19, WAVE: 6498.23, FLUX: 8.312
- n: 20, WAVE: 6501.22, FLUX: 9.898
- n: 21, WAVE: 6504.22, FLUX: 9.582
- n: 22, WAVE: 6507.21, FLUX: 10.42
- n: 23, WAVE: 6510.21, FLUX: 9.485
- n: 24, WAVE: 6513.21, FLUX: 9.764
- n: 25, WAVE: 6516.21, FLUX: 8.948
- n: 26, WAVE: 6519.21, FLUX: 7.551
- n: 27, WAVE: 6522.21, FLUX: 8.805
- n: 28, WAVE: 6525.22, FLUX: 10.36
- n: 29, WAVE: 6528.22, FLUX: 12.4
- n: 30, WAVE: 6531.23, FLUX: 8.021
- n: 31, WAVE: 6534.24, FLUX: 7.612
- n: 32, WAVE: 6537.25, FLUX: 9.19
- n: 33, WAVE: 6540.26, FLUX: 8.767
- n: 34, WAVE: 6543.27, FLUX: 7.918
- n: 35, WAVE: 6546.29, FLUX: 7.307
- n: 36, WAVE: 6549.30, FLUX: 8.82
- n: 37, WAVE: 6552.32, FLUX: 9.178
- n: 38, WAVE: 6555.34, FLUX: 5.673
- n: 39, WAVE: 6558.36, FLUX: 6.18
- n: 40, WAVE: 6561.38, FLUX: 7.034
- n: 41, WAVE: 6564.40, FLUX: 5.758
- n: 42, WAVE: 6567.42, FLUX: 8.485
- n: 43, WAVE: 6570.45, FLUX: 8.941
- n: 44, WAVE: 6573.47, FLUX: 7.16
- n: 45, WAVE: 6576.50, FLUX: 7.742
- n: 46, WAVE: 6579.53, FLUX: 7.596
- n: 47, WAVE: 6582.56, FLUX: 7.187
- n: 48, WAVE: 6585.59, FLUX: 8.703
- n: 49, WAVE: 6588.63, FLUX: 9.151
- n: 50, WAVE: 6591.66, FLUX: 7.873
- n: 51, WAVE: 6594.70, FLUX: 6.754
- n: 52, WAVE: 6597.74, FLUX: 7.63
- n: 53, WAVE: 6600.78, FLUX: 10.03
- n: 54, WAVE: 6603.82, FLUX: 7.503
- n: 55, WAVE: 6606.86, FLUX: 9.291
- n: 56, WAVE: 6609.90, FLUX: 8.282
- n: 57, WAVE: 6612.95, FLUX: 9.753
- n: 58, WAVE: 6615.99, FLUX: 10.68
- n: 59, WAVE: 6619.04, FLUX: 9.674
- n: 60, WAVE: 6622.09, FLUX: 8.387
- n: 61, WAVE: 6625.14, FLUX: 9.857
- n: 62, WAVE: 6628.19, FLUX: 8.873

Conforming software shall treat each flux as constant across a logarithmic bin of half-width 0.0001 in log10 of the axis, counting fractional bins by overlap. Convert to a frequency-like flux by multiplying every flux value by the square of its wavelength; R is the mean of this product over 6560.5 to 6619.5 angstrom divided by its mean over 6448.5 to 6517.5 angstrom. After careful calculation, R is 0.8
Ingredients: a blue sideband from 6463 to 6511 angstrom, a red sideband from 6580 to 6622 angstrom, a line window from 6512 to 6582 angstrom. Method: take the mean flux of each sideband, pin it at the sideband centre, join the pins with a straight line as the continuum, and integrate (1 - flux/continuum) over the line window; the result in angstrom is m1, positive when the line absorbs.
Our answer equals 8.9 angstrom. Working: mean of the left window 10.2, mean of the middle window 8.2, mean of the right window 8.62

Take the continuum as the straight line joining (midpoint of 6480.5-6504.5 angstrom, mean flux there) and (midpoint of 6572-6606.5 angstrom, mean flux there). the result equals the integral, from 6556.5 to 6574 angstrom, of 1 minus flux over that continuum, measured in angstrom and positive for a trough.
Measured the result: 2.6 angstrom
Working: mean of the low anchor 10.1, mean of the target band 7.24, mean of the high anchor 7.98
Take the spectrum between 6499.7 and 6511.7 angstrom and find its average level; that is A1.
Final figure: 9.84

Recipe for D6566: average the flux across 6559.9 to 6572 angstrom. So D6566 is 7.56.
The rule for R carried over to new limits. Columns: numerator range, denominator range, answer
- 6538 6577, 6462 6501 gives 0.76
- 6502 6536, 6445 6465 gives 0.82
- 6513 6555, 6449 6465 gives 0.78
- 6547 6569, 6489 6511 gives 0.76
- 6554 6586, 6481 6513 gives 0.74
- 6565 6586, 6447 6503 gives 0.75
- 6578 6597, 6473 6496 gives 0.75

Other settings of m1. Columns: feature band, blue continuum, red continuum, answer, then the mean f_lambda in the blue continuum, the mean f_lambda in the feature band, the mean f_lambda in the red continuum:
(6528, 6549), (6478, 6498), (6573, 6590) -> 1.4 angstrom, 10.5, 8.52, 7.96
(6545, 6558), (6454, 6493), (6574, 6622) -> 2.4 angstrom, 10.8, 7.61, 8.49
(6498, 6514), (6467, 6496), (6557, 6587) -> 0.3 angstrom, 10.7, 9.67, 7.48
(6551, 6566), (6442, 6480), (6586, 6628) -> 4.5 angstrom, 11.2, 6.75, 8.83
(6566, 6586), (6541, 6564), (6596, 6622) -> 0.4 angstrom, 7.41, 7.93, 9.05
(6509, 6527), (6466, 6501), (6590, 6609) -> 1.0 angstrom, 10.4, 9.2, 8.19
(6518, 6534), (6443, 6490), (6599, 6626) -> 1.6 angstrom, 11.1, 9.32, 9.24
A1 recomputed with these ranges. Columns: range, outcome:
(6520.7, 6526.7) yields 9.57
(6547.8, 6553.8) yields 8.99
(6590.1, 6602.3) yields 8.08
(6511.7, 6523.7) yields 8.77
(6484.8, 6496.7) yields 10.3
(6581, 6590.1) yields 8.34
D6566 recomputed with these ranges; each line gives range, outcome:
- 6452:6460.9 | 11.8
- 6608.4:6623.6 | 9.36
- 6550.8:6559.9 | 7.01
